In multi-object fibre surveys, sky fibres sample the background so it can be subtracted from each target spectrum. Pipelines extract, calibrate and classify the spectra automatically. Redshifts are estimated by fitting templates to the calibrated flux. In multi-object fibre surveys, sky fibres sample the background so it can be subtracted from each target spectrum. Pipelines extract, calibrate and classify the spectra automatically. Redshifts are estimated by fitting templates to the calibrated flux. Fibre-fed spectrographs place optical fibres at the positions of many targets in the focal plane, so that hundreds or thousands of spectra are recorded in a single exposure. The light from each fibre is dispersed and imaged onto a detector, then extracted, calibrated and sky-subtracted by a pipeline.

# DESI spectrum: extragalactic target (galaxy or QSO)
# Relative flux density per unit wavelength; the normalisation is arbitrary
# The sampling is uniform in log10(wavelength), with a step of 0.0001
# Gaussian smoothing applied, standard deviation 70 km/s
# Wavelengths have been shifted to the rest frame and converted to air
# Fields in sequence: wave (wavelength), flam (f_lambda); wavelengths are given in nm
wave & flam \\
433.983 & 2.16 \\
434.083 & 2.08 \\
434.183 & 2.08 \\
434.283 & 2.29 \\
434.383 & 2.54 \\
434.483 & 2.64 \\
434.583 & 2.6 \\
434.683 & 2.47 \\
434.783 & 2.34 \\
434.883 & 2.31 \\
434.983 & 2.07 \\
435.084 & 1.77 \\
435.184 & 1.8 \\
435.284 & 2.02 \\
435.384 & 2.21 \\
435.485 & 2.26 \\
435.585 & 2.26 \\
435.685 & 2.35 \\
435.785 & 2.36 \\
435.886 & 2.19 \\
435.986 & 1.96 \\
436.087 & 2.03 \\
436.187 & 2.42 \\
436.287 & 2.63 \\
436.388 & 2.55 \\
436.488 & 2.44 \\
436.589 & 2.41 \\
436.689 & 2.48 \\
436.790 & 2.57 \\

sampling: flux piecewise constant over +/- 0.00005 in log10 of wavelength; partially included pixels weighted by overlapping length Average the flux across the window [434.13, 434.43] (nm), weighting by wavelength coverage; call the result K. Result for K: 2.3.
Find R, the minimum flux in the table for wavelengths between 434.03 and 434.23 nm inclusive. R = 2.08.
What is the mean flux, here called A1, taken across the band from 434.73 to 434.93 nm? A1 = 2.33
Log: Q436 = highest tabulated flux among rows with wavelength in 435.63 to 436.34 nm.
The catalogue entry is 2.63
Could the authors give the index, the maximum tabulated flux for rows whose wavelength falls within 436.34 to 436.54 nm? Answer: 2.55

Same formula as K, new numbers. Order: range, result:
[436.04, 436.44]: 2.42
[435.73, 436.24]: 2.2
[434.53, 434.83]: 2.47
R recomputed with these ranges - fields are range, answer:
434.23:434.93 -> 2.29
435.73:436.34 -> 1.96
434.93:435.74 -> 1.77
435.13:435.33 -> 1.8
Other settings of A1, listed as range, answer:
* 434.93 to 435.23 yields 1.88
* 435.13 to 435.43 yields 2.01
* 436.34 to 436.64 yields 2.47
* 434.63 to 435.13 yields 2.2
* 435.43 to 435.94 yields 2.28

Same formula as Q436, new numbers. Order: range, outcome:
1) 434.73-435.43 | 2.34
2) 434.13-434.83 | 2.64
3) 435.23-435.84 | 2.36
